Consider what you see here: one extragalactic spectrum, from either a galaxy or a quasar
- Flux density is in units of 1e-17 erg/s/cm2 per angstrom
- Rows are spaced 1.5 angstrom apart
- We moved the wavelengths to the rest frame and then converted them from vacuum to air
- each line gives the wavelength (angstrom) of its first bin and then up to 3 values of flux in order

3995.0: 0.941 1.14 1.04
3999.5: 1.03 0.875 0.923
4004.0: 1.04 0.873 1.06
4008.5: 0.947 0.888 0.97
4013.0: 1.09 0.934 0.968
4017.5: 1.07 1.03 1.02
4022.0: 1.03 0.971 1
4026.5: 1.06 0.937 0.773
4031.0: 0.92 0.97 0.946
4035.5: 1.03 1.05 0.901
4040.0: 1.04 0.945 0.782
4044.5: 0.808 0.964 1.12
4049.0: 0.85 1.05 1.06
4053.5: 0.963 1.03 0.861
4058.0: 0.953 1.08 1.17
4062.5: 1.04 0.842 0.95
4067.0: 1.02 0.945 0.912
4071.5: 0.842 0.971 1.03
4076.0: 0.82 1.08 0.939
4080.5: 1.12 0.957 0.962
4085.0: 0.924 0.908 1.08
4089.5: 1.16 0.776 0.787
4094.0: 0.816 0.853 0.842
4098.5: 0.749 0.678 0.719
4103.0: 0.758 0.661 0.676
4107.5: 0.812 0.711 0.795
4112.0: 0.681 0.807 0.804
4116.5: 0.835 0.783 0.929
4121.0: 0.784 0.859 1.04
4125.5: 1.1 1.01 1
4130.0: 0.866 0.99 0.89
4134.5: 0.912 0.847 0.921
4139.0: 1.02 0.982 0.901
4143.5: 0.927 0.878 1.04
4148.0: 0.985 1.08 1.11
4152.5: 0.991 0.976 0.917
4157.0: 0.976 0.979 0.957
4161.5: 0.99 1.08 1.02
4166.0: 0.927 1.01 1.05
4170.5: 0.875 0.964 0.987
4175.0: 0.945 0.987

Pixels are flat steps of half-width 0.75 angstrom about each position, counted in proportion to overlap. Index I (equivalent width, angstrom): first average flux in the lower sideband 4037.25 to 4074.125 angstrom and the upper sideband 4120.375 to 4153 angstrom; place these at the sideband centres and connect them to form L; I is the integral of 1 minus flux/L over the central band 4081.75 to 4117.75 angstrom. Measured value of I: 5.3 angstrom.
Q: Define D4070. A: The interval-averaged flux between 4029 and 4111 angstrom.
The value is 0.917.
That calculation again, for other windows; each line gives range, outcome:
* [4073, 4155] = 0.9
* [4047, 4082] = 0.983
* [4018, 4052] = 0.966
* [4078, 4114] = 0.842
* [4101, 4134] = 0.843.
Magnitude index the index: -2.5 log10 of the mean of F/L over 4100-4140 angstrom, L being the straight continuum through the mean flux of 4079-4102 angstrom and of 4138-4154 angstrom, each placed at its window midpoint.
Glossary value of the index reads 0.11 mag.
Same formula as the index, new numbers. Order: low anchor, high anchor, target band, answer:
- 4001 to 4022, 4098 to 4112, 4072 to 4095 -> -0.210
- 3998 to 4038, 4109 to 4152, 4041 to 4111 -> 0.043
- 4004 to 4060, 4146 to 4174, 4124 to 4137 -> 0.037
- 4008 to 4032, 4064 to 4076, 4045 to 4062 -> -0.063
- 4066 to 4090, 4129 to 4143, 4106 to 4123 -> 0.190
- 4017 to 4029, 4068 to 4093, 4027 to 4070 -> 0.023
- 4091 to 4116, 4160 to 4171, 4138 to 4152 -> -0.084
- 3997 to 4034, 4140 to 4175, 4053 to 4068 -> -0.014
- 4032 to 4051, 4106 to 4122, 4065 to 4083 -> -0.099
